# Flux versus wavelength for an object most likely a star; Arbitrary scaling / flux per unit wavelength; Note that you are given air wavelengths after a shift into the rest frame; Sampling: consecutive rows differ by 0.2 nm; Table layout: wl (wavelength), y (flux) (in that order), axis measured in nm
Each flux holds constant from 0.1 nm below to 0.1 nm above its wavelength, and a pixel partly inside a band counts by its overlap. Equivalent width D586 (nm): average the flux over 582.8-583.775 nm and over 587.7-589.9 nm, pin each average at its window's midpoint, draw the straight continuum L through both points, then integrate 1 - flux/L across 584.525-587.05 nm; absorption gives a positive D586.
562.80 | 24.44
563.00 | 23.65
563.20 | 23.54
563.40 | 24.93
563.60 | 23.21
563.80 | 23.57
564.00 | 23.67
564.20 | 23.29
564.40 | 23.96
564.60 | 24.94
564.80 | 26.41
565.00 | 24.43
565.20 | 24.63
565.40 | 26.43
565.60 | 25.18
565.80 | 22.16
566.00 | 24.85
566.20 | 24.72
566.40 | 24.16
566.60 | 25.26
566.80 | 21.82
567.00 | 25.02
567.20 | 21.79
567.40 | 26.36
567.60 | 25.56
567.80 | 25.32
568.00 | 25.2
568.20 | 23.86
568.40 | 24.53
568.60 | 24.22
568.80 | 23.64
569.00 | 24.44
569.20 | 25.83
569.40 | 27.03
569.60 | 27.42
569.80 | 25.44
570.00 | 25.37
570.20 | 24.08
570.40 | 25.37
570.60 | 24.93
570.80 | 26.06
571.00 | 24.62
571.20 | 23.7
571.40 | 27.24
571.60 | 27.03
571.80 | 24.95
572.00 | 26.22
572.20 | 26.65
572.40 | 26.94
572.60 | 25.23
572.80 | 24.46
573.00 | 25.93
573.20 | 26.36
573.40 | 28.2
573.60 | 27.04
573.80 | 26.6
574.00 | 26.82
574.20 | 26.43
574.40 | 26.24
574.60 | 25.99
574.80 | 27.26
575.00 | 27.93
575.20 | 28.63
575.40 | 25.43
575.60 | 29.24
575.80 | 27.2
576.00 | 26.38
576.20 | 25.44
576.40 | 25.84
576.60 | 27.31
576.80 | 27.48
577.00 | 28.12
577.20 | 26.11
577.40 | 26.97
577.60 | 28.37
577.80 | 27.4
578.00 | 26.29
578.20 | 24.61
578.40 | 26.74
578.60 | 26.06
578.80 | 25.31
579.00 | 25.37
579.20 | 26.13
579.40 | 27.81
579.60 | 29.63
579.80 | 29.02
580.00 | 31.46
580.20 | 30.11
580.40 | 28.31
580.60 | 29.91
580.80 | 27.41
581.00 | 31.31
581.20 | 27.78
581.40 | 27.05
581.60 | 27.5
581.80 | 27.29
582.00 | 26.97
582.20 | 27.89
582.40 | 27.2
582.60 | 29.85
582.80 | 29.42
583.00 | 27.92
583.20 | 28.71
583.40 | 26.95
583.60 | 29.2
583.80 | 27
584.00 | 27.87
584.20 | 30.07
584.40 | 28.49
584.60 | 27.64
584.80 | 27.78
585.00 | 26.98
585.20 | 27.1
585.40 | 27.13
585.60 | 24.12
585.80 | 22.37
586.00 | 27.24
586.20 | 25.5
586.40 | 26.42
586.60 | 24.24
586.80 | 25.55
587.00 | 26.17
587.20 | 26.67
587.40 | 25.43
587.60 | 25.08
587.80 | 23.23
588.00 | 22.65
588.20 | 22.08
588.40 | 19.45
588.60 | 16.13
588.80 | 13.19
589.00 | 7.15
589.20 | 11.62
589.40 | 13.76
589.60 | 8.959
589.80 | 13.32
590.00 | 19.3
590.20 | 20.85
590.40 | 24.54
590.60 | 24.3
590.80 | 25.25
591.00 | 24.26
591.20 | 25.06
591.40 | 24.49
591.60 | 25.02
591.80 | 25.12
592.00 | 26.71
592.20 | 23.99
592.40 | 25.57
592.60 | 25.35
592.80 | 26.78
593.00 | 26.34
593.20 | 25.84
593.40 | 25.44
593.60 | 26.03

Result -0.40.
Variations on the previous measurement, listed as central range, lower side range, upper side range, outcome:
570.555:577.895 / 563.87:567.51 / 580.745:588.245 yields -0.31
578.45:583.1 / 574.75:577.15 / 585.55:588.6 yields -0.41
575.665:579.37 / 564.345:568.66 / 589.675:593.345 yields -0.34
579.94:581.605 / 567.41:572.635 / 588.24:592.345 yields -0.49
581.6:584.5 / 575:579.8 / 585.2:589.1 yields -0.44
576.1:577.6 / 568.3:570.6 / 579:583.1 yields 0.02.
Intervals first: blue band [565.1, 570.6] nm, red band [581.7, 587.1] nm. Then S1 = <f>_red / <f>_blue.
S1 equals 1.1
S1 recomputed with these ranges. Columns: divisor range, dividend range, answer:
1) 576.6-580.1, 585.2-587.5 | 0.94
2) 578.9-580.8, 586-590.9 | 0.72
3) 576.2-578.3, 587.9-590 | 0.56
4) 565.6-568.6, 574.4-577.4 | 1.11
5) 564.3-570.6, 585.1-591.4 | 0.87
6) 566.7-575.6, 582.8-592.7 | 0.92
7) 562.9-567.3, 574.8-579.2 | 1.11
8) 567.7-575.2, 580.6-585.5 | 1.09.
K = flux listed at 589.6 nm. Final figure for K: 8.959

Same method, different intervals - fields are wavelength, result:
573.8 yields 26.6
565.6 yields 25.18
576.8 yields 27.48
